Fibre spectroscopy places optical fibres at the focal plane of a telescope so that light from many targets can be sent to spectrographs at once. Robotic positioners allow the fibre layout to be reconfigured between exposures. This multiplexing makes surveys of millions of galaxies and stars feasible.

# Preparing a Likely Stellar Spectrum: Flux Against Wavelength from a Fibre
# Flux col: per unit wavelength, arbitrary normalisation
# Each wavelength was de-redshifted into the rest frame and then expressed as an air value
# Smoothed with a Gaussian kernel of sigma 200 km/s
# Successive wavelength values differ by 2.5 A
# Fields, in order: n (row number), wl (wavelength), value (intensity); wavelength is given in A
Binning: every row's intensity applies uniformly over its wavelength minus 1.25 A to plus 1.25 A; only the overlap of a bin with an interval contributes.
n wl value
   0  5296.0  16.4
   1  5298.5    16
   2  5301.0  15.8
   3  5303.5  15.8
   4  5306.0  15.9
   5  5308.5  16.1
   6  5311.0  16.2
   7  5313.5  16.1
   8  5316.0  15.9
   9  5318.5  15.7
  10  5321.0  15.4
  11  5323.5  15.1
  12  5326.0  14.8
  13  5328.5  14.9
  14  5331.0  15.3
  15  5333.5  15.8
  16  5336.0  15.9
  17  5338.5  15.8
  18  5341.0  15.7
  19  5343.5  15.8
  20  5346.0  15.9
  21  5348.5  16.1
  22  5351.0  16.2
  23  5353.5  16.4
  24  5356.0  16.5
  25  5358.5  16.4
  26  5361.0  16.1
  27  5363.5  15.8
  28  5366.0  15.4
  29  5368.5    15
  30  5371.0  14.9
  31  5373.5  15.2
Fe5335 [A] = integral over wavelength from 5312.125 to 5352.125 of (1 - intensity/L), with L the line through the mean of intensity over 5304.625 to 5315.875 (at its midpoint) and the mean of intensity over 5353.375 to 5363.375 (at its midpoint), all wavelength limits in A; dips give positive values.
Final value 1.3 A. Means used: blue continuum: 16.1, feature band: 15.7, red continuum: 16.3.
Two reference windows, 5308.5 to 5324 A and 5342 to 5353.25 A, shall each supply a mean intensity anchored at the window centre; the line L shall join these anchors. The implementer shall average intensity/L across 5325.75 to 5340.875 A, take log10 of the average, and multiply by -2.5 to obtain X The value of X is 0.03 mag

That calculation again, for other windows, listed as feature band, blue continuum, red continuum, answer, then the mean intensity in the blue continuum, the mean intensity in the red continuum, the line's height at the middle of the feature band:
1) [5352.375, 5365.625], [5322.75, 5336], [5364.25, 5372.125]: -0.07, 15.3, 15.1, 15.2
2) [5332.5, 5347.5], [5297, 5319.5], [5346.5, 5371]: 0.01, 16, 15.9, 15.9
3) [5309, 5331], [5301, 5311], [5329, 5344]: 0.02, 15.9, 15.7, 15.8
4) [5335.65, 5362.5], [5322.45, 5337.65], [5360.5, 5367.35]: -0.04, 15.3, 15.7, 15.5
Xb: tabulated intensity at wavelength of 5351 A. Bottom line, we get 16.2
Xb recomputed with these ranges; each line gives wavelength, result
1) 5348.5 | 16.1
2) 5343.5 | 15.8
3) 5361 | 16.1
